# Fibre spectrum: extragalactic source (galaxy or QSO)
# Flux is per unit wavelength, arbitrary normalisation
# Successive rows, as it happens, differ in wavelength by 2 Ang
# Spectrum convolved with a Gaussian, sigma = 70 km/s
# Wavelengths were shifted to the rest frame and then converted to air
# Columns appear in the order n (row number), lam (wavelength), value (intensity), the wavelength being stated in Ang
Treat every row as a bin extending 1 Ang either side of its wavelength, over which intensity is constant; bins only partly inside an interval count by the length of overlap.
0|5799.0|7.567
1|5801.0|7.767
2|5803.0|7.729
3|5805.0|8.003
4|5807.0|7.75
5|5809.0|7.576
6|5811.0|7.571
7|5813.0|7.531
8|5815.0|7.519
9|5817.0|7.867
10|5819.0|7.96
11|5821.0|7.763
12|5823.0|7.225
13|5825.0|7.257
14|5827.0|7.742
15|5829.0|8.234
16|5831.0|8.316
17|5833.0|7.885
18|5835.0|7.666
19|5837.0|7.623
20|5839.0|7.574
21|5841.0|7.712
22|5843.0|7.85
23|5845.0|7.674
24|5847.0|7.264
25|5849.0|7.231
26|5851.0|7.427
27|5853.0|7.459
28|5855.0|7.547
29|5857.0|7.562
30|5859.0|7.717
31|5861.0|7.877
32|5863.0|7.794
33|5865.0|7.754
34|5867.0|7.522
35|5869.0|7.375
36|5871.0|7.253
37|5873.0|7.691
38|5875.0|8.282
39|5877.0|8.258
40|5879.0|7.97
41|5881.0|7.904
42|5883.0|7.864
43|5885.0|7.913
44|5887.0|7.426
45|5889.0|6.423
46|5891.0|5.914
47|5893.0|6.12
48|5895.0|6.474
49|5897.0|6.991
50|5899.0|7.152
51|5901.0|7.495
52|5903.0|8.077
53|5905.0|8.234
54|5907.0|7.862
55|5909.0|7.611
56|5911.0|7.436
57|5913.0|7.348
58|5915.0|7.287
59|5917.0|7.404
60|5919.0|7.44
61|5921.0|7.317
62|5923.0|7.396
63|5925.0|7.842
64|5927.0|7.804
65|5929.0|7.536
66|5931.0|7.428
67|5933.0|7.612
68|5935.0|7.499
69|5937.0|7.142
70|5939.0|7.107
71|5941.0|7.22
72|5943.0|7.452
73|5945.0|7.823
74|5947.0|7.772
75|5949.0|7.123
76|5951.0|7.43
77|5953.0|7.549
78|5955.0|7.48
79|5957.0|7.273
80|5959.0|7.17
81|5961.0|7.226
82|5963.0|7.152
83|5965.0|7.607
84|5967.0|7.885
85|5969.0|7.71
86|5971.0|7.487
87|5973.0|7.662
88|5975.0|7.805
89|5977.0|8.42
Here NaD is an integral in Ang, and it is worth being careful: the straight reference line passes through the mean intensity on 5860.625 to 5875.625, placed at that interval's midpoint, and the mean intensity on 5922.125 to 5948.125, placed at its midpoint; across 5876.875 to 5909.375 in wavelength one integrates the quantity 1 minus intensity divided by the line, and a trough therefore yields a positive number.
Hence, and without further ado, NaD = 1.0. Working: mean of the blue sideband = 7.67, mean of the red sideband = 7.51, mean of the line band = 7.37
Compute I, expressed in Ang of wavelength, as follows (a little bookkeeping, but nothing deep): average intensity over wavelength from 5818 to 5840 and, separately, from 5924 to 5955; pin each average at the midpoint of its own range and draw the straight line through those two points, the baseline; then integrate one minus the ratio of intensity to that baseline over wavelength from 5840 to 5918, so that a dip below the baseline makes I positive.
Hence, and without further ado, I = 1.4 Ang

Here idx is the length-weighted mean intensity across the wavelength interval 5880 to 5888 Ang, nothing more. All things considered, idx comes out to 7.78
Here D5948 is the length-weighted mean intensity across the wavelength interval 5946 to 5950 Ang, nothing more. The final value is 7.45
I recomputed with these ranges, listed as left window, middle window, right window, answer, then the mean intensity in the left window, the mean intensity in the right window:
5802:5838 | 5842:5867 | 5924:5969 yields 0.2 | 7.73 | 7.47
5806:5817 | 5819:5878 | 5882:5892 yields -2.5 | 7.61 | 7.11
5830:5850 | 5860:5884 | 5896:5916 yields -0.6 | 7.68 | 7.55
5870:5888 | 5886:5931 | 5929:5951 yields 2.0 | 7.84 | 7.42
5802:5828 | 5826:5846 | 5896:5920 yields -0.5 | 7.65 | 7.53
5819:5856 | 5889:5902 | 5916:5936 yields 1.5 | 7.64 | 7.53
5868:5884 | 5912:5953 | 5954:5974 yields 0.8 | 7.82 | 7.47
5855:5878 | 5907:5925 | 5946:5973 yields 0.3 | 7.73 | 7.46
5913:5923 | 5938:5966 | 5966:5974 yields 0.7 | 7.36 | 7.69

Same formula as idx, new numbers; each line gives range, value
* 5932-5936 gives 7.56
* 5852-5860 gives 7.57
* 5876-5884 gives 8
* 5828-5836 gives 8.03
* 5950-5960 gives 7.38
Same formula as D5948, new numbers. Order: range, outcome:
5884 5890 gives 7.25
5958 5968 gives 7.41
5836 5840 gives 7.6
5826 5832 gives 8.1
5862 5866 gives 7.77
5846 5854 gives 7.35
